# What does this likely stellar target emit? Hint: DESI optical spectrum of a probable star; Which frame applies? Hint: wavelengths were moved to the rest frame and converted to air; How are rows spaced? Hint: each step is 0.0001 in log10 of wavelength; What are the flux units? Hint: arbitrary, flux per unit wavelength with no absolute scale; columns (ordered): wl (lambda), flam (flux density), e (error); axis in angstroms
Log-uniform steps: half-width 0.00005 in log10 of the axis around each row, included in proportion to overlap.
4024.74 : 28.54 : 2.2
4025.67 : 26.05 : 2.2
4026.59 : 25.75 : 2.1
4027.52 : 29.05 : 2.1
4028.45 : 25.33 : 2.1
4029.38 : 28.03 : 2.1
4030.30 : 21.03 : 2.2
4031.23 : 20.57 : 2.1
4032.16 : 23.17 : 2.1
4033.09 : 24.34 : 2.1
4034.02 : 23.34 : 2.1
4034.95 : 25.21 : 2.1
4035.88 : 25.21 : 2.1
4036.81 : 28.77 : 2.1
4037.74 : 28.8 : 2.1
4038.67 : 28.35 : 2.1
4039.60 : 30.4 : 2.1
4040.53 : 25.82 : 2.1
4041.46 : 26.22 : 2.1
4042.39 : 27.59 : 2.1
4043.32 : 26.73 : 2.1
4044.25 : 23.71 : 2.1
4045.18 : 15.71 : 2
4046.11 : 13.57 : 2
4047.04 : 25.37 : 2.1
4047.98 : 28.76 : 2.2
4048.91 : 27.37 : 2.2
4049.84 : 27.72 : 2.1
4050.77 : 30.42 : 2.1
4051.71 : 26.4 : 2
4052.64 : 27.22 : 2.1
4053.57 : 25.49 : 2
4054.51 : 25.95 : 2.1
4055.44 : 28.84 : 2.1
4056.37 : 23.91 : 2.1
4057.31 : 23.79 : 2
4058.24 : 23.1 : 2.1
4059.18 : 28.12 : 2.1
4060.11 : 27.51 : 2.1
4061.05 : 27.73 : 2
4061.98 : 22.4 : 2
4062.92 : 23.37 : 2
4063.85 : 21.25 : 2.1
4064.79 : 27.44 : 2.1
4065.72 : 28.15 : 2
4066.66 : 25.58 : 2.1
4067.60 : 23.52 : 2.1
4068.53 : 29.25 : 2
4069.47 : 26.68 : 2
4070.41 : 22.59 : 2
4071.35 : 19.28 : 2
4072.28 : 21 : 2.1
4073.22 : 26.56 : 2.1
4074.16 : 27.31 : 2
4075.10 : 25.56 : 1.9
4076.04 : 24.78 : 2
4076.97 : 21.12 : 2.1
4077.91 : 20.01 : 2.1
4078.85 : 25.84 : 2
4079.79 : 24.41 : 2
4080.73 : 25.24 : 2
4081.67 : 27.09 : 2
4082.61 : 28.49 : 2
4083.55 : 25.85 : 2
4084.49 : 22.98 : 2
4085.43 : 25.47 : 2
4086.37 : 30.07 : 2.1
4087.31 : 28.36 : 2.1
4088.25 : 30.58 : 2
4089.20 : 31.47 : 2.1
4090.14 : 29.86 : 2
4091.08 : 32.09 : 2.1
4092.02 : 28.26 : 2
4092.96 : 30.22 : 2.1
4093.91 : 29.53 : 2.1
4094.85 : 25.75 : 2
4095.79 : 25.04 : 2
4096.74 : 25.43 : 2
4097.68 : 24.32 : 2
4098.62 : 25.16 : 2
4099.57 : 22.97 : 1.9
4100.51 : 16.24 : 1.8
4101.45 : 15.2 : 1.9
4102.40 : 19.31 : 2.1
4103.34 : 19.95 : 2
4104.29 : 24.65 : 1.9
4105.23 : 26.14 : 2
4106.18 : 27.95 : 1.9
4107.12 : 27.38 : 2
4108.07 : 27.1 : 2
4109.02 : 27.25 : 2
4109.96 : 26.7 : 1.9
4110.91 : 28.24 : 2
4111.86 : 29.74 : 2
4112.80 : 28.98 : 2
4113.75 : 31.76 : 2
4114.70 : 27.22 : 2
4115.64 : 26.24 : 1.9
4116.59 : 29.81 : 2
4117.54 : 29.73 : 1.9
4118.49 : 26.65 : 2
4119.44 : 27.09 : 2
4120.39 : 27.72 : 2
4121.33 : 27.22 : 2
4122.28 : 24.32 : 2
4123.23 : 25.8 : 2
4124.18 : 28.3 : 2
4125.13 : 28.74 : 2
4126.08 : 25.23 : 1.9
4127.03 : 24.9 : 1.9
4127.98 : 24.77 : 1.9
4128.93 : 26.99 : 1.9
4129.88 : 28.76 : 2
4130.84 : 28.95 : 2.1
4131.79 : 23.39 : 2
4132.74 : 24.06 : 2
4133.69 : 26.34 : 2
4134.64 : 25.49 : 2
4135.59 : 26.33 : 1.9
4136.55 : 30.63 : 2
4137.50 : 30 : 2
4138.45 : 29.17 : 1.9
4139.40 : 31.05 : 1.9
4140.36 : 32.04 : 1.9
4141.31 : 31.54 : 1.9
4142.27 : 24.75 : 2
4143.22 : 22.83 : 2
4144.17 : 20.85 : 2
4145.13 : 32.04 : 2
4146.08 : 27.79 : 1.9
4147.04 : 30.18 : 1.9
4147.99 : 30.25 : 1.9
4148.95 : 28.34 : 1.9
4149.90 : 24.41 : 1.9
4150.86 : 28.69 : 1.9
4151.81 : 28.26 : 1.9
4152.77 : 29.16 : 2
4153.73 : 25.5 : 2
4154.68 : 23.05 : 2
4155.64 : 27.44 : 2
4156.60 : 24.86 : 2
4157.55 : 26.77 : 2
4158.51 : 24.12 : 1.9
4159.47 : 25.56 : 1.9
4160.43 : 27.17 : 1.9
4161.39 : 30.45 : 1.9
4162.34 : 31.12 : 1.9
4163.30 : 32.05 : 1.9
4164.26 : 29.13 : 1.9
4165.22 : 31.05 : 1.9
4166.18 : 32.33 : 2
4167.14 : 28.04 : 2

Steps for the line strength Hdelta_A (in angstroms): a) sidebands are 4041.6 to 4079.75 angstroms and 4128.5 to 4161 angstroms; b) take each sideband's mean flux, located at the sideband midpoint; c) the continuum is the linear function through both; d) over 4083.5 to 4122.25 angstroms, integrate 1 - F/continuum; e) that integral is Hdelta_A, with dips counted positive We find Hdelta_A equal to -0.8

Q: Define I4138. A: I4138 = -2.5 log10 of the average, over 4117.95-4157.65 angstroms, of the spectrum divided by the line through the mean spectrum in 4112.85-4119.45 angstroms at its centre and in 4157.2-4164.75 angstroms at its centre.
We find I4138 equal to 0.05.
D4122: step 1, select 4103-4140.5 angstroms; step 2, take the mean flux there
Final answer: 27.3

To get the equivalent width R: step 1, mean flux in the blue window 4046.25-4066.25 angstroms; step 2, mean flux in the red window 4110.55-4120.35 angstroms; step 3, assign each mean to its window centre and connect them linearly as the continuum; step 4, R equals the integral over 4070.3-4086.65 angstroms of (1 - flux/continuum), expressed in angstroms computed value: 1.40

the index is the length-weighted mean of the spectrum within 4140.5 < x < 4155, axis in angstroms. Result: 27.3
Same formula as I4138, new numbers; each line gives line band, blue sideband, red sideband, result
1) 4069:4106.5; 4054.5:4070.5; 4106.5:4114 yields 0.07 mag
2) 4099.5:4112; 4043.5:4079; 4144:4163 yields 0.09 mag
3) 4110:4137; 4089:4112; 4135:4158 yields -0.02 mag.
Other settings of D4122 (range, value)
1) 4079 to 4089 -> 26.9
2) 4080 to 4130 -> 26.6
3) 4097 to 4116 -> 25.1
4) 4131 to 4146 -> 27.4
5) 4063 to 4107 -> 25.3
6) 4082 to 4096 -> 28.3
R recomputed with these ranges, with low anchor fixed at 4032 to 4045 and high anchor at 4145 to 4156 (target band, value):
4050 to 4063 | 0.1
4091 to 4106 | 1.5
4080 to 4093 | -0.6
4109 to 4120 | -0.4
